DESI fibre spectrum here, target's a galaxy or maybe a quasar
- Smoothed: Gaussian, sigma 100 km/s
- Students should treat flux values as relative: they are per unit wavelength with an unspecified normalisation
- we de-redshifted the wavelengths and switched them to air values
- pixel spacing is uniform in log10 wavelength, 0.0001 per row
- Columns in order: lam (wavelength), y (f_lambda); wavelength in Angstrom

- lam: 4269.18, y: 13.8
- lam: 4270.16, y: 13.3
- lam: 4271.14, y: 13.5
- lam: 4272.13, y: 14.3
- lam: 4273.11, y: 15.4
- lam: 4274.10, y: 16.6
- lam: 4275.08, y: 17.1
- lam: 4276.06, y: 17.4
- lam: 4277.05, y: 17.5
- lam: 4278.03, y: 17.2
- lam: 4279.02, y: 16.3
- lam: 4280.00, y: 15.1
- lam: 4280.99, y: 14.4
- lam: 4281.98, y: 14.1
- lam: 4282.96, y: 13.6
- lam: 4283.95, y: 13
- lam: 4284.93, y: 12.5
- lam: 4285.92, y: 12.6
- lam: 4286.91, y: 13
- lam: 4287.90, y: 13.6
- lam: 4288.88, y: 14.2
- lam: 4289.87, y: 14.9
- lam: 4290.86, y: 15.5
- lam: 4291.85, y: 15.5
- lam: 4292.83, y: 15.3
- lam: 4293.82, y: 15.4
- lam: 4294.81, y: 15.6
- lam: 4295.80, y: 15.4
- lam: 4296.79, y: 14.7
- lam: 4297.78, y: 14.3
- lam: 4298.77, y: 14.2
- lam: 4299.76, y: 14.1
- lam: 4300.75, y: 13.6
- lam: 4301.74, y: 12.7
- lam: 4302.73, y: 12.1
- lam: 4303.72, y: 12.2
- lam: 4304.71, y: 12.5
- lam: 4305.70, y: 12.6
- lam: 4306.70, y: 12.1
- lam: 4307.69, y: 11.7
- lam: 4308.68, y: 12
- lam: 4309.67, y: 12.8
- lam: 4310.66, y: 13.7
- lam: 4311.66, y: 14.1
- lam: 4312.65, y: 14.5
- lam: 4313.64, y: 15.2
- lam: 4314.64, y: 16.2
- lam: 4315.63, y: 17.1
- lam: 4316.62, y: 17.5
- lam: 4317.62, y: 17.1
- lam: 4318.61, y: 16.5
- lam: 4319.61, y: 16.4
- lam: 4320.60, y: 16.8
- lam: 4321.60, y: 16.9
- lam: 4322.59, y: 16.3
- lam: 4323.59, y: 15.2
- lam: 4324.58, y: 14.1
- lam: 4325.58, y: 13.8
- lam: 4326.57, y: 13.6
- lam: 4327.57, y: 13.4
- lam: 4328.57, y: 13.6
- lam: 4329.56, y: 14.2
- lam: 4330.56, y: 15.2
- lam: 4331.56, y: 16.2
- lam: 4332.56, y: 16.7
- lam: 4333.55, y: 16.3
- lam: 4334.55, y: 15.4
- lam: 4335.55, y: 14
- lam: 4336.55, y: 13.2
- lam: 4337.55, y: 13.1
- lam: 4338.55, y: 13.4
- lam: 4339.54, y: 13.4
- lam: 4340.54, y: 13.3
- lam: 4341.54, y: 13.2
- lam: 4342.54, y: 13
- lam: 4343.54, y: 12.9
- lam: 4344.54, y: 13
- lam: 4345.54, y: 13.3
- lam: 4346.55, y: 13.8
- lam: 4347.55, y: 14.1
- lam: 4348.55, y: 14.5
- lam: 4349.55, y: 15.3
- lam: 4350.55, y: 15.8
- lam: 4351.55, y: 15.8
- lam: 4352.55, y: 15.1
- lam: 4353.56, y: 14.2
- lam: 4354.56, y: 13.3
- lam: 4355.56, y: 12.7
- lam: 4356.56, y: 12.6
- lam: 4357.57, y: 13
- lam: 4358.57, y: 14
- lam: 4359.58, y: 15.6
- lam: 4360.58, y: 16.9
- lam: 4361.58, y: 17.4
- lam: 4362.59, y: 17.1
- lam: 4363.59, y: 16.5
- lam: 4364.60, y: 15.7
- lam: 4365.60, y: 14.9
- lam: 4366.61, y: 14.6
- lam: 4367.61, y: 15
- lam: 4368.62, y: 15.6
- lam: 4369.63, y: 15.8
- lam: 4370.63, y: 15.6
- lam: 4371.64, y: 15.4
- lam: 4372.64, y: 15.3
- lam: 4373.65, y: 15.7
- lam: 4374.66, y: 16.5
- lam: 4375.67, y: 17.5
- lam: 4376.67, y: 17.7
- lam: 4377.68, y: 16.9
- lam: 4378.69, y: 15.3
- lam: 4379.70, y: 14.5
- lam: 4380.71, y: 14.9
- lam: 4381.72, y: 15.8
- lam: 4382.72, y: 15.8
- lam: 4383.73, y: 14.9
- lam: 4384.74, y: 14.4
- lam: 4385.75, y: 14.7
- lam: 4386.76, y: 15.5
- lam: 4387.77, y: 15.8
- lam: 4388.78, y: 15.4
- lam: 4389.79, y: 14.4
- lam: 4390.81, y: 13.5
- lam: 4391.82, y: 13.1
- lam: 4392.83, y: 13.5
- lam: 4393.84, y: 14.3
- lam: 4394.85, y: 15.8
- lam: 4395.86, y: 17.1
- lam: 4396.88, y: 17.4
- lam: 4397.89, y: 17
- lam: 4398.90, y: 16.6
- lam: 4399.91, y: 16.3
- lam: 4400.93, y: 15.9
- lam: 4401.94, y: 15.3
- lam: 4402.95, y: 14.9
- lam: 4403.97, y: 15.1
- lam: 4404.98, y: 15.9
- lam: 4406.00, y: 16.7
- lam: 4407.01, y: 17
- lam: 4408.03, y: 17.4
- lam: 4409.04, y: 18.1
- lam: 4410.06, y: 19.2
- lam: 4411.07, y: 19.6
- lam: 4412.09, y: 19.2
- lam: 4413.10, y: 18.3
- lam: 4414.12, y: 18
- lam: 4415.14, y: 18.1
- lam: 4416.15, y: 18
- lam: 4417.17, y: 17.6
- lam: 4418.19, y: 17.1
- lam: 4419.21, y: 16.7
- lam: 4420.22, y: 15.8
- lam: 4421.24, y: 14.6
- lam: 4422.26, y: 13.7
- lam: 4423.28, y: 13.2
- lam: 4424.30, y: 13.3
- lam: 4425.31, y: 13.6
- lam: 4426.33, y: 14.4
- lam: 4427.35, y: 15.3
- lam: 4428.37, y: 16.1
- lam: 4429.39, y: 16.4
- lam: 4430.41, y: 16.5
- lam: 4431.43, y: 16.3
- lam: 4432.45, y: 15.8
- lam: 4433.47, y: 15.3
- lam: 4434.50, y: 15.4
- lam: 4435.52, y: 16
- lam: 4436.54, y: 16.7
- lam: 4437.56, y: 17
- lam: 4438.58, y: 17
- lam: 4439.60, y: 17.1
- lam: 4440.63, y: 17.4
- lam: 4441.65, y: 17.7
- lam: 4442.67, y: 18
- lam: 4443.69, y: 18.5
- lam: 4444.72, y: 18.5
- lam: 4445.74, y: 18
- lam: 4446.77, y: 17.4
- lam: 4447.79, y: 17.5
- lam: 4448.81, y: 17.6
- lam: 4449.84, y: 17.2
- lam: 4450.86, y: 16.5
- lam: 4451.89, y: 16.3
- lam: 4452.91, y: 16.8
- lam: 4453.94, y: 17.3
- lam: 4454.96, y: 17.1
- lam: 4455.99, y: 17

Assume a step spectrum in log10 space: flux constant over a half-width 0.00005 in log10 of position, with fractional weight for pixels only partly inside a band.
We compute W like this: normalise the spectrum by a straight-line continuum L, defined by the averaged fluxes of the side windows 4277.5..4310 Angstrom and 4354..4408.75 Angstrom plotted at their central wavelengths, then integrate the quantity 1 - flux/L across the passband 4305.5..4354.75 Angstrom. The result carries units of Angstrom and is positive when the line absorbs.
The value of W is 0.1 Angstrom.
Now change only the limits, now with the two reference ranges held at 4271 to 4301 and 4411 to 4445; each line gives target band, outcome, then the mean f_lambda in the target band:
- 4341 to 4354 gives 1.2 Angstrom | 14.1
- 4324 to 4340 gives 1.1 Angstrom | 14.4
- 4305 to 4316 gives 1.0 Angstrom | 13.8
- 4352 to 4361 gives 0.9 Angstrom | 14.1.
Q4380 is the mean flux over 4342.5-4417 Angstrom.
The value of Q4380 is 15.6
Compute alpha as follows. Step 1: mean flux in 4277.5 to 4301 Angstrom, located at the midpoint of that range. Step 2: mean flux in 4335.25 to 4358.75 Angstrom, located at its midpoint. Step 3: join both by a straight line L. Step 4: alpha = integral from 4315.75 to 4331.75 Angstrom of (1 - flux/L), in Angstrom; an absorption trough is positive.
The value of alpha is -1.6 Angstrom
